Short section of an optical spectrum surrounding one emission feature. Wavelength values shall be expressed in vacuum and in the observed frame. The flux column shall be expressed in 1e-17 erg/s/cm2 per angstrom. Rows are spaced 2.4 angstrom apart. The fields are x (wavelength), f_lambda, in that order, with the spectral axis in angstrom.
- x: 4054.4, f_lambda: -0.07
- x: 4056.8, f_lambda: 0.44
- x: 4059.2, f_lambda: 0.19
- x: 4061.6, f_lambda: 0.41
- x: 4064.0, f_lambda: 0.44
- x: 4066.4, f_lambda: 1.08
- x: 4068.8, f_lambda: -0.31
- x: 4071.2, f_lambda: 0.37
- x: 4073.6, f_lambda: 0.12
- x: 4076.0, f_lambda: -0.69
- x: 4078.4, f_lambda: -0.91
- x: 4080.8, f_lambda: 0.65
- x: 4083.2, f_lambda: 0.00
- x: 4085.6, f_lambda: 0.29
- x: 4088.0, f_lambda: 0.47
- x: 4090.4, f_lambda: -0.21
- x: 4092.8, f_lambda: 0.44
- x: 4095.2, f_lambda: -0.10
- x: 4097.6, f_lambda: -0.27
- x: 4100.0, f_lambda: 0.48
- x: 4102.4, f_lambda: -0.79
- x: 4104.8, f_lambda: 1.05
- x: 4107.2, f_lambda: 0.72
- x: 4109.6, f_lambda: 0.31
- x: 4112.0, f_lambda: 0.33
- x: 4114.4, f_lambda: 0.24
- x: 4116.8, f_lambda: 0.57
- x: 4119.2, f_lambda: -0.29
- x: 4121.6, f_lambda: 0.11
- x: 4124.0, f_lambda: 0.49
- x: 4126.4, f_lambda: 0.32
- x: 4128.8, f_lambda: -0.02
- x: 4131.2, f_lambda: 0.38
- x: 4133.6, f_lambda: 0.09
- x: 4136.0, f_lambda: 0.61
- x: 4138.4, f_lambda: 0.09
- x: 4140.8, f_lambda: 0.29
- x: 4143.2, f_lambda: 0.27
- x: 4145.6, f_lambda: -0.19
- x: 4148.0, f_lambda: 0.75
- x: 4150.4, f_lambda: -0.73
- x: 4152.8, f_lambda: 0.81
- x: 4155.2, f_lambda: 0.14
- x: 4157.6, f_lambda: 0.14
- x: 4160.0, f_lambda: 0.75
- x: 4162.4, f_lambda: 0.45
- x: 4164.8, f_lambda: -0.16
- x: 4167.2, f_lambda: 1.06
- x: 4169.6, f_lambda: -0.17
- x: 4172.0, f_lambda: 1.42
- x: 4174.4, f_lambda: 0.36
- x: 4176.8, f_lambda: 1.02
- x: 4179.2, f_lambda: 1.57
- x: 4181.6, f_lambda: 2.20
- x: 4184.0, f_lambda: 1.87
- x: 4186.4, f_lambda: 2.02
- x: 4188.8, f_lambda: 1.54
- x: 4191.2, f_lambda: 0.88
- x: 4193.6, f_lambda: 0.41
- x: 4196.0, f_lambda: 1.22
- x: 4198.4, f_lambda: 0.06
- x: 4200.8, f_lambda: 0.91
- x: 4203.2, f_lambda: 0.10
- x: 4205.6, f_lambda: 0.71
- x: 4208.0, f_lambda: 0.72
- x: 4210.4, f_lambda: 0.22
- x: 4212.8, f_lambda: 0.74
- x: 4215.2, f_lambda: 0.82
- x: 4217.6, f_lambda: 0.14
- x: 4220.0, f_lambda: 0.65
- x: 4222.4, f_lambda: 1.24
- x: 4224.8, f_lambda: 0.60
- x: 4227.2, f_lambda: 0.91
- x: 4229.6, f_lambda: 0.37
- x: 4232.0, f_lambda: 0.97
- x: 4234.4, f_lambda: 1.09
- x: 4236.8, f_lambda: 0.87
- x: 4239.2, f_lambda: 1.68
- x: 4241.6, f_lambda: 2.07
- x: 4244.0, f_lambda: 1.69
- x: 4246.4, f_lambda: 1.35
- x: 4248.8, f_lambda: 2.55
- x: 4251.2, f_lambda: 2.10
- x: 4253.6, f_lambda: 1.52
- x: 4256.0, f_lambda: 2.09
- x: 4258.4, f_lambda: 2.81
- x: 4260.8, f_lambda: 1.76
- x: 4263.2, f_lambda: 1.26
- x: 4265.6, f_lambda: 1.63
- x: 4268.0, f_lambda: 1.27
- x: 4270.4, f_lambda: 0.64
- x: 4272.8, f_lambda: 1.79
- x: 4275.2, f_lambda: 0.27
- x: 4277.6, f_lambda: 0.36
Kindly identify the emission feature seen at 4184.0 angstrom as Lyman alpha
